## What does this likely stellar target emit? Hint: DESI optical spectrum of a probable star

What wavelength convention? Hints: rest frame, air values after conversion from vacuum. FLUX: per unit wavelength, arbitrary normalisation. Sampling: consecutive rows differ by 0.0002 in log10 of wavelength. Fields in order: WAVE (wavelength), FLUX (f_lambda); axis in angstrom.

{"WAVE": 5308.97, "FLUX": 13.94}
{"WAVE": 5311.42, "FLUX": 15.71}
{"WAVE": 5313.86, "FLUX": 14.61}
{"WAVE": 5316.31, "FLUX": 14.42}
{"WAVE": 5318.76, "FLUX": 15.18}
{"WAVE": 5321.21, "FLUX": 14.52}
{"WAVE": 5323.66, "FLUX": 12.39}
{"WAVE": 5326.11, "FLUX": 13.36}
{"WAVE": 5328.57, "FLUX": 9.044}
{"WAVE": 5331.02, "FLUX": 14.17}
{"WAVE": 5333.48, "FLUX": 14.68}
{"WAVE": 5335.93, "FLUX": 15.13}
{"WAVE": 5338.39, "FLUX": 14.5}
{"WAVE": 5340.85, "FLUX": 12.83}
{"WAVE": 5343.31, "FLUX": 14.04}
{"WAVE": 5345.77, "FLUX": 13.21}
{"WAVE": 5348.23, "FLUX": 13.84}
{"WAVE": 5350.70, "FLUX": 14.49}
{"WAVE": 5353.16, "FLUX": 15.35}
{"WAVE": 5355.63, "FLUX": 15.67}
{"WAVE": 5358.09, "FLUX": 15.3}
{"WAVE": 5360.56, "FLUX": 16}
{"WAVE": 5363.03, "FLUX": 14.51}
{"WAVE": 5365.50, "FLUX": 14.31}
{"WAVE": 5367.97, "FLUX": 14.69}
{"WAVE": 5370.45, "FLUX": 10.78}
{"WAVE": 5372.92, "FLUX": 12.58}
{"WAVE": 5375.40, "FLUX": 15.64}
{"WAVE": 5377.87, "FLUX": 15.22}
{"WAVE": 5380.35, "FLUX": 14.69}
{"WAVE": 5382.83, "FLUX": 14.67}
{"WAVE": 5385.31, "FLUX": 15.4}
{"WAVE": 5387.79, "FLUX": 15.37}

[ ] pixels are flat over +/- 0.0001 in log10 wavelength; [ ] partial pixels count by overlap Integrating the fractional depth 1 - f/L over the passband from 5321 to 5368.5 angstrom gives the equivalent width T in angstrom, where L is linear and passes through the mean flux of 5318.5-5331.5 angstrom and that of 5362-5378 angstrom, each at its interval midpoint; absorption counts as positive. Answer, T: -2.7 angstrom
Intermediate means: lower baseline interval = 12.9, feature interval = 14.1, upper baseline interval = 13.9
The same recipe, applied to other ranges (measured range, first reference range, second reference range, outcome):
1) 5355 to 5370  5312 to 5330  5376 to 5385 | -0.33 angstrom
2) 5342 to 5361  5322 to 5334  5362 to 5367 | -1.19 angstrom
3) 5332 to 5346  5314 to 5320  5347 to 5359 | 0.69 angstrom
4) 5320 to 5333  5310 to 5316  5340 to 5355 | 1.62 angstrom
